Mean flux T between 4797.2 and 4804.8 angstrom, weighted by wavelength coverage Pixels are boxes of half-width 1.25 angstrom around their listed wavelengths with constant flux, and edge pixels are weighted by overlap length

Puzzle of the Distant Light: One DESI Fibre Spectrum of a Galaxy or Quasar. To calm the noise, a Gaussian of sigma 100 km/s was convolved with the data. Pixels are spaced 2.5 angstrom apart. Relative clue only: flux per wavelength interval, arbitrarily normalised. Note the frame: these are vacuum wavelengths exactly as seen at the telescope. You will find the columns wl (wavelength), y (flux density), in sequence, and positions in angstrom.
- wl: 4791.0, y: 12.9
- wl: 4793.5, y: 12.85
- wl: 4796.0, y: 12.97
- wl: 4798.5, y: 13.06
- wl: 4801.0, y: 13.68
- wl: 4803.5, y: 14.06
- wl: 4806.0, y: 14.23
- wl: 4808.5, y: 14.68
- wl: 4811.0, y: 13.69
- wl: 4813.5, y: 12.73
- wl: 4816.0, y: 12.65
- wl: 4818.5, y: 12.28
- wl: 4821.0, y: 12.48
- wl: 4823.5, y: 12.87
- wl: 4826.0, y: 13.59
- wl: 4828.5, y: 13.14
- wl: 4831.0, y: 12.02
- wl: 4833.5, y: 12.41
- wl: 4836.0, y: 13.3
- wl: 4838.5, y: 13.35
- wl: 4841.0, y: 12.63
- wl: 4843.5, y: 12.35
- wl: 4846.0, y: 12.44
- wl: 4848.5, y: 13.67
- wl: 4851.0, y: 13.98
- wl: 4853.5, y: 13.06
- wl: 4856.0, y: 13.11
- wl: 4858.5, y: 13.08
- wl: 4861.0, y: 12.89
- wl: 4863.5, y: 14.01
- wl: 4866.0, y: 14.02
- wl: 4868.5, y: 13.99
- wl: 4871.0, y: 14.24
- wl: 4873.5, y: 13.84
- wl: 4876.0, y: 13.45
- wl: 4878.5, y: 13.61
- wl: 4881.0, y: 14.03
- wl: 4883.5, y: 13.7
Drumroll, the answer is 13.6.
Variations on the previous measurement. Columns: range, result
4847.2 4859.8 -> 13.4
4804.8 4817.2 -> 13.6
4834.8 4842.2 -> 13.1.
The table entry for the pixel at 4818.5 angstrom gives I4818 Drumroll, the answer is 12.28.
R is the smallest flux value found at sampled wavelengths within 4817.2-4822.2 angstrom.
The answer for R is 12.28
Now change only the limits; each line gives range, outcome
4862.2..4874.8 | 13.84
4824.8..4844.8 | 12.02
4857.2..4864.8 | 12.89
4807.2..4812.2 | 13.69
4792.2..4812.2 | 12.85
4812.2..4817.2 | 12.65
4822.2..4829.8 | 12.87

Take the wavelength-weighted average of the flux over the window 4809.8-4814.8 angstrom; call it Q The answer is 13.2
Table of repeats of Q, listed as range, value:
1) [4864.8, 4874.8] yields 14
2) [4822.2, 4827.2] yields 13.2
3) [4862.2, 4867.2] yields 14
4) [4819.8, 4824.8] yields 12.7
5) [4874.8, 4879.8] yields 13.5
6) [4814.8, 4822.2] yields 12.5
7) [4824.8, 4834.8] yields 12.8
